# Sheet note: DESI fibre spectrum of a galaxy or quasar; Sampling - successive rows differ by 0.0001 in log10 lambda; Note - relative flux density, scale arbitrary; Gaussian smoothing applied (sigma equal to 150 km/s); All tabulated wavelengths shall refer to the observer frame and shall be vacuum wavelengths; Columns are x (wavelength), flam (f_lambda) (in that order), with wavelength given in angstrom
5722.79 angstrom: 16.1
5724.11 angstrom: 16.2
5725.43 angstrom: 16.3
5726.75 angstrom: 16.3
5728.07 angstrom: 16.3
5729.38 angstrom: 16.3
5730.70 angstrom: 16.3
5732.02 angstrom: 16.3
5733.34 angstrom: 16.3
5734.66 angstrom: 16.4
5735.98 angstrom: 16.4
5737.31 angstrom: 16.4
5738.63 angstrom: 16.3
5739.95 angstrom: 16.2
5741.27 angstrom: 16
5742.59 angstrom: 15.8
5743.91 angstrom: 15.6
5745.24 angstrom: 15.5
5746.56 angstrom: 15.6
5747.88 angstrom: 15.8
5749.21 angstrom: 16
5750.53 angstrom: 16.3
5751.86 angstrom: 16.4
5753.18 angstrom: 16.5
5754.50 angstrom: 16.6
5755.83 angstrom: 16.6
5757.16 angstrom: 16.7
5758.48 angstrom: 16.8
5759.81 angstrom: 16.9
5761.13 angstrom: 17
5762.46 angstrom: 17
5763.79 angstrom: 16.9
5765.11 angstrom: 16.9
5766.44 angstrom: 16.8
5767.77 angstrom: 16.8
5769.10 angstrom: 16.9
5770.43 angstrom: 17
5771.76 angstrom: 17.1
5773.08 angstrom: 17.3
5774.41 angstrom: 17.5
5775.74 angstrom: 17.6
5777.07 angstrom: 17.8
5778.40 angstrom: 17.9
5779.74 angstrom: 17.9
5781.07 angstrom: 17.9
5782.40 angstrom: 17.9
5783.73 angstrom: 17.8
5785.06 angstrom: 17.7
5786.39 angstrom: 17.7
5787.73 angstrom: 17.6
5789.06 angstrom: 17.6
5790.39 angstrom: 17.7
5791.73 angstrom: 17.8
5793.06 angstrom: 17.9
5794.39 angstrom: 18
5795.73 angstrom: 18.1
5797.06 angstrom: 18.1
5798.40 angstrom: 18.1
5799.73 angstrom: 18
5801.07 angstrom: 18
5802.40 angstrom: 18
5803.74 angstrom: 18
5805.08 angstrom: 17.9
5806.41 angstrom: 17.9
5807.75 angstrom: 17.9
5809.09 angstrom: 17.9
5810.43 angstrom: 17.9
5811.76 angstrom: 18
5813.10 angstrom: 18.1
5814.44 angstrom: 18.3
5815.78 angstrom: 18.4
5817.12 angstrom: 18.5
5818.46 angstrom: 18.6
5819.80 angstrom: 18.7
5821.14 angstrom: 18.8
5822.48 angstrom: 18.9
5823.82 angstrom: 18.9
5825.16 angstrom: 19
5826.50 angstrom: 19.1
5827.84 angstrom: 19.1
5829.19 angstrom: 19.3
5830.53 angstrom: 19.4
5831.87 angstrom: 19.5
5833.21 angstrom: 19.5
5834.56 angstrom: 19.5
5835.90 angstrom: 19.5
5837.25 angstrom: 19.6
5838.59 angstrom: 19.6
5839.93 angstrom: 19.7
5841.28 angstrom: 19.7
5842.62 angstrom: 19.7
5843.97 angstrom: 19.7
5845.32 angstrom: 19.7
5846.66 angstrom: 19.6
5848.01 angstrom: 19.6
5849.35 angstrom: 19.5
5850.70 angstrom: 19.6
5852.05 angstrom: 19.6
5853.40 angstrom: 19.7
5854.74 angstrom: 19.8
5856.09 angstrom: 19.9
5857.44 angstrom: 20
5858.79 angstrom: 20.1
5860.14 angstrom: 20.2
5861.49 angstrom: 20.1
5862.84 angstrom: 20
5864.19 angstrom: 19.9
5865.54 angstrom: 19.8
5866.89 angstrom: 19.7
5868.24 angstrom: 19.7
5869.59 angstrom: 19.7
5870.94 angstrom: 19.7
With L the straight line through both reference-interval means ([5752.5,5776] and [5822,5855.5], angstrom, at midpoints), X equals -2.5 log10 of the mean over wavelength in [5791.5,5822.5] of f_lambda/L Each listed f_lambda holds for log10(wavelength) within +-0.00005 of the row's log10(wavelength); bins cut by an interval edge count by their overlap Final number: 0.014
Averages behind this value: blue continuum 16.9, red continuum 19.5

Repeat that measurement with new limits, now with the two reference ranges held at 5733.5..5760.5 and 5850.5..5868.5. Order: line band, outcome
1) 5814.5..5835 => -0.01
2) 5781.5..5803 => -0.01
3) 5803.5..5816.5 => 0.01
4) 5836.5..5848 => -0.02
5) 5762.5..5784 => -0.02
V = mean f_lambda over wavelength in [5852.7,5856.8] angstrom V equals 19.8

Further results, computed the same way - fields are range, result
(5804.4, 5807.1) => 17.9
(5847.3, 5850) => 19.6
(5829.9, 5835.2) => 19.5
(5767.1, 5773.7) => 17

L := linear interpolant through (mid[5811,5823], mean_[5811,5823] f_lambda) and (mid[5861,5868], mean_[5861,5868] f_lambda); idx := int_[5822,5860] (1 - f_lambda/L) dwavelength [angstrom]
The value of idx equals -0.7 angstrom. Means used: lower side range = 18.5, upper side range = 19.9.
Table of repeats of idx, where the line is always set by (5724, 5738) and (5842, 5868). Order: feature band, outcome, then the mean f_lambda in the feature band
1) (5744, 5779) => 0.86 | 16.8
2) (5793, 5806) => 0.16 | 18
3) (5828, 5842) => -0.20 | 19.5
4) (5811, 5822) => 0.17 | 18.4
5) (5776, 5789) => -0.02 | 17.8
